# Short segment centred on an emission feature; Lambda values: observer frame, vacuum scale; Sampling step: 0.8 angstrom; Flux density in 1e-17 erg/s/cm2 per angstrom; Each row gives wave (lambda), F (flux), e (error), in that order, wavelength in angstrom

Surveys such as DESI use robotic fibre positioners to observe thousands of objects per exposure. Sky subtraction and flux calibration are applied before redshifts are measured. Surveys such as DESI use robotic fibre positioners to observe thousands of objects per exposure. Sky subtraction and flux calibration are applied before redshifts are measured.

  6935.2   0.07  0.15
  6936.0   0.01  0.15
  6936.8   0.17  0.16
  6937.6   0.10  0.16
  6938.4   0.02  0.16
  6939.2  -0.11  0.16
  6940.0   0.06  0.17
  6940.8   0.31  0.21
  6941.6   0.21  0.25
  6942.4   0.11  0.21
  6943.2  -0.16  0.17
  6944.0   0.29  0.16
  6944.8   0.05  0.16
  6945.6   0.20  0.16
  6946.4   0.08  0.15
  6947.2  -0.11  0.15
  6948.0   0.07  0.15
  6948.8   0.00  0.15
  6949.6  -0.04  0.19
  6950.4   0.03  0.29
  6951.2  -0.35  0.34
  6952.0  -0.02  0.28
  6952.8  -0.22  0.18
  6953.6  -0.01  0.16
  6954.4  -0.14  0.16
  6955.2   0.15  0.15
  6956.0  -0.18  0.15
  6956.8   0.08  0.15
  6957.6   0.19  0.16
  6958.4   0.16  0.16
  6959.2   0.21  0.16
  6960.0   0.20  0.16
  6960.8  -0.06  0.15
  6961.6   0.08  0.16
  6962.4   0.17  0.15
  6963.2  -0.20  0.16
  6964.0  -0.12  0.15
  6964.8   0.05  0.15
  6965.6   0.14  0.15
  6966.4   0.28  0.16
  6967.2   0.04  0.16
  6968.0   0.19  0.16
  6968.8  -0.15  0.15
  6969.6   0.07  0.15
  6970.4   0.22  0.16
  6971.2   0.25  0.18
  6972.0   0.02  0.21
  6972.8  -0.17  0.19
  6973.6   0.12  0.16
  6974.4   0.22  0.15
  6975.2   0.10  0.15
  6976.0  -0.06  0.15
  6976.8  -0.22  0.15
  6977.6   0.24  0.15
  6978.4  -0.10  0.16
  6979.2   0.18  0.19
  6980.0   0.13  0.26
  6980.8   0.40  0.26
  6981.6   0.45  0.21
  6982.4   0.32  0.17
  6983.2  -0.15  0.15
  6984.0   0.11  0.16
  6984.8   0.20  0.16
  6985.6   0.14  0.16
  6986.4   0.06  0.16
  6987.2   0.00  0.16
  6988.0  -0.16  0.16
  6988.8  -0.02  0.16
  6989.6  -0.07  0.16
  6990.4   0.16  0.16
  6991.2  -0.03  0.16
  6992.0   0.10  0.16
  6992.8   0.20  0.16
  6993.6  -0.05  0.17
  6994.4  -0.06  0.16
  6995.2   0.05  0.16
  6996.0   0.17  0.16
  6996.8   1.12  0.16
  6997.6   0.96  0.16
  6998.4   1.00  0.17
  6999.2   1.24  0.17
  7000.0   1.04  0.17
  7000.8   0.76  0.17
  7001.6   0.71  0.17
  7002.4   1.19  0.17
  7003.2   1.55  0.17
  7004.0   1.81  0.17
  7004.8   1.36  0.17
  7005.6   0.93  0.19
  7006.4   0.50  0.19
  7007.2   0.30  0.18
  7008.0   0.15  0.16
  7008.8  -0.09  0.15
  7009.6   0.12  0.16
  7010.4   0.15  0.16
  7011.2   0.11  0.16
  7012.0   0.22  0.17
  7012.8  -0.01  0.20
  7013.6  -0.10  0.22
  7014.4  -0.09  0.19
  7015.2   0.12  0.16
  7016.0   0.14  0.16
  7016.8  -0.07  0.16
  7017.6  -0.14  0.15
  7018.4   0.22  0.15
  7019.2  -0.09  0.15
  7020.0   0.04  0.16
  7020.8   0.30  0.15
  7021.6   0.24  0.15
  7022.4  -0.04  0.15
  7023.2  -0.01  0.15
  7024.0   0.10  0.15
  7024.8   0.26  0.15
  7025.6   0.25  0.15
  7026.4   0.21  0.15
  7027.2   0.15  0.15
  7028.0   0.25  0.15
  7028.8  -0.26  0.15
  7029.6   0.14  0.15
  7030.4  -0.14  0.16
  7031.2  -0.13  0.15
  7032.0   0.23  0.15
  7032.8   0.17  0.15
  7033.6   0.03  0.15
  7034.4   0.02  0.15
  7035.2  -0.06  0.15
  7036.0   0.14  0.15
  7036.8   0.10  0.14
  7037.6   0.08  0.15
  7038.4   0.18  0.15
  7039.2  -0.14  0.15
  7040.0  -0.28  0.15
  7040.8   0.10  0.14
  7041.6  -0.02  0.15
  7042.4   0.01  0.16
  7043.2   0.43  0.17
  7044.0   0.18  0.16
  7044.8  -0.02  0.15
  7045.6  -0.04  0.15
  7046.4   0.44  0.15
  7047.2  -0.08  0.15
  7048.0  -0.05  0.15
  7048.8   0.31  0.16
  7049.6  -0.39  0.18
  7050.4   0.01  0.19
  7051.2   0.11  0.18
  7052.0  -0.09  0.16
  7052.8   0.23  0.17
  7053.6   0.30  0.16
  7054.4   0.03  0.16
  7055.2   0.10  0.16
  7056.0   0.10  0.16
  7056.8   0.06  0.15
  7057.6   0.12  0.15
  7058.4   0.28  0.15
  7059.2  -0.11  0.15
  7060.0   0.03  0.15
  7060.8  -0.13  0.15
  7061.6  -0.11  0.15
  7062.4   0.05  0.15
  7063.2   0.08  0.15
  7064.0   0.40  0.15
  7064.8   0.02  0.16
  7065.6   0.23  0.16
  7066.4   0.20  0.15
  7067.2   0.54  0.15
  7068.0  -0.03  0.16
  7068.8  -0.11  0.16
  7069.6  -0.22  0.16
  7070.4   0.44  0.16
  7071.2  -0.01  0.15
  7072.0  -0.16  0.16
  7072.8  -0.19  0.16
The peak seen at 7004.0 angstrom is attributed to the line [O II]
